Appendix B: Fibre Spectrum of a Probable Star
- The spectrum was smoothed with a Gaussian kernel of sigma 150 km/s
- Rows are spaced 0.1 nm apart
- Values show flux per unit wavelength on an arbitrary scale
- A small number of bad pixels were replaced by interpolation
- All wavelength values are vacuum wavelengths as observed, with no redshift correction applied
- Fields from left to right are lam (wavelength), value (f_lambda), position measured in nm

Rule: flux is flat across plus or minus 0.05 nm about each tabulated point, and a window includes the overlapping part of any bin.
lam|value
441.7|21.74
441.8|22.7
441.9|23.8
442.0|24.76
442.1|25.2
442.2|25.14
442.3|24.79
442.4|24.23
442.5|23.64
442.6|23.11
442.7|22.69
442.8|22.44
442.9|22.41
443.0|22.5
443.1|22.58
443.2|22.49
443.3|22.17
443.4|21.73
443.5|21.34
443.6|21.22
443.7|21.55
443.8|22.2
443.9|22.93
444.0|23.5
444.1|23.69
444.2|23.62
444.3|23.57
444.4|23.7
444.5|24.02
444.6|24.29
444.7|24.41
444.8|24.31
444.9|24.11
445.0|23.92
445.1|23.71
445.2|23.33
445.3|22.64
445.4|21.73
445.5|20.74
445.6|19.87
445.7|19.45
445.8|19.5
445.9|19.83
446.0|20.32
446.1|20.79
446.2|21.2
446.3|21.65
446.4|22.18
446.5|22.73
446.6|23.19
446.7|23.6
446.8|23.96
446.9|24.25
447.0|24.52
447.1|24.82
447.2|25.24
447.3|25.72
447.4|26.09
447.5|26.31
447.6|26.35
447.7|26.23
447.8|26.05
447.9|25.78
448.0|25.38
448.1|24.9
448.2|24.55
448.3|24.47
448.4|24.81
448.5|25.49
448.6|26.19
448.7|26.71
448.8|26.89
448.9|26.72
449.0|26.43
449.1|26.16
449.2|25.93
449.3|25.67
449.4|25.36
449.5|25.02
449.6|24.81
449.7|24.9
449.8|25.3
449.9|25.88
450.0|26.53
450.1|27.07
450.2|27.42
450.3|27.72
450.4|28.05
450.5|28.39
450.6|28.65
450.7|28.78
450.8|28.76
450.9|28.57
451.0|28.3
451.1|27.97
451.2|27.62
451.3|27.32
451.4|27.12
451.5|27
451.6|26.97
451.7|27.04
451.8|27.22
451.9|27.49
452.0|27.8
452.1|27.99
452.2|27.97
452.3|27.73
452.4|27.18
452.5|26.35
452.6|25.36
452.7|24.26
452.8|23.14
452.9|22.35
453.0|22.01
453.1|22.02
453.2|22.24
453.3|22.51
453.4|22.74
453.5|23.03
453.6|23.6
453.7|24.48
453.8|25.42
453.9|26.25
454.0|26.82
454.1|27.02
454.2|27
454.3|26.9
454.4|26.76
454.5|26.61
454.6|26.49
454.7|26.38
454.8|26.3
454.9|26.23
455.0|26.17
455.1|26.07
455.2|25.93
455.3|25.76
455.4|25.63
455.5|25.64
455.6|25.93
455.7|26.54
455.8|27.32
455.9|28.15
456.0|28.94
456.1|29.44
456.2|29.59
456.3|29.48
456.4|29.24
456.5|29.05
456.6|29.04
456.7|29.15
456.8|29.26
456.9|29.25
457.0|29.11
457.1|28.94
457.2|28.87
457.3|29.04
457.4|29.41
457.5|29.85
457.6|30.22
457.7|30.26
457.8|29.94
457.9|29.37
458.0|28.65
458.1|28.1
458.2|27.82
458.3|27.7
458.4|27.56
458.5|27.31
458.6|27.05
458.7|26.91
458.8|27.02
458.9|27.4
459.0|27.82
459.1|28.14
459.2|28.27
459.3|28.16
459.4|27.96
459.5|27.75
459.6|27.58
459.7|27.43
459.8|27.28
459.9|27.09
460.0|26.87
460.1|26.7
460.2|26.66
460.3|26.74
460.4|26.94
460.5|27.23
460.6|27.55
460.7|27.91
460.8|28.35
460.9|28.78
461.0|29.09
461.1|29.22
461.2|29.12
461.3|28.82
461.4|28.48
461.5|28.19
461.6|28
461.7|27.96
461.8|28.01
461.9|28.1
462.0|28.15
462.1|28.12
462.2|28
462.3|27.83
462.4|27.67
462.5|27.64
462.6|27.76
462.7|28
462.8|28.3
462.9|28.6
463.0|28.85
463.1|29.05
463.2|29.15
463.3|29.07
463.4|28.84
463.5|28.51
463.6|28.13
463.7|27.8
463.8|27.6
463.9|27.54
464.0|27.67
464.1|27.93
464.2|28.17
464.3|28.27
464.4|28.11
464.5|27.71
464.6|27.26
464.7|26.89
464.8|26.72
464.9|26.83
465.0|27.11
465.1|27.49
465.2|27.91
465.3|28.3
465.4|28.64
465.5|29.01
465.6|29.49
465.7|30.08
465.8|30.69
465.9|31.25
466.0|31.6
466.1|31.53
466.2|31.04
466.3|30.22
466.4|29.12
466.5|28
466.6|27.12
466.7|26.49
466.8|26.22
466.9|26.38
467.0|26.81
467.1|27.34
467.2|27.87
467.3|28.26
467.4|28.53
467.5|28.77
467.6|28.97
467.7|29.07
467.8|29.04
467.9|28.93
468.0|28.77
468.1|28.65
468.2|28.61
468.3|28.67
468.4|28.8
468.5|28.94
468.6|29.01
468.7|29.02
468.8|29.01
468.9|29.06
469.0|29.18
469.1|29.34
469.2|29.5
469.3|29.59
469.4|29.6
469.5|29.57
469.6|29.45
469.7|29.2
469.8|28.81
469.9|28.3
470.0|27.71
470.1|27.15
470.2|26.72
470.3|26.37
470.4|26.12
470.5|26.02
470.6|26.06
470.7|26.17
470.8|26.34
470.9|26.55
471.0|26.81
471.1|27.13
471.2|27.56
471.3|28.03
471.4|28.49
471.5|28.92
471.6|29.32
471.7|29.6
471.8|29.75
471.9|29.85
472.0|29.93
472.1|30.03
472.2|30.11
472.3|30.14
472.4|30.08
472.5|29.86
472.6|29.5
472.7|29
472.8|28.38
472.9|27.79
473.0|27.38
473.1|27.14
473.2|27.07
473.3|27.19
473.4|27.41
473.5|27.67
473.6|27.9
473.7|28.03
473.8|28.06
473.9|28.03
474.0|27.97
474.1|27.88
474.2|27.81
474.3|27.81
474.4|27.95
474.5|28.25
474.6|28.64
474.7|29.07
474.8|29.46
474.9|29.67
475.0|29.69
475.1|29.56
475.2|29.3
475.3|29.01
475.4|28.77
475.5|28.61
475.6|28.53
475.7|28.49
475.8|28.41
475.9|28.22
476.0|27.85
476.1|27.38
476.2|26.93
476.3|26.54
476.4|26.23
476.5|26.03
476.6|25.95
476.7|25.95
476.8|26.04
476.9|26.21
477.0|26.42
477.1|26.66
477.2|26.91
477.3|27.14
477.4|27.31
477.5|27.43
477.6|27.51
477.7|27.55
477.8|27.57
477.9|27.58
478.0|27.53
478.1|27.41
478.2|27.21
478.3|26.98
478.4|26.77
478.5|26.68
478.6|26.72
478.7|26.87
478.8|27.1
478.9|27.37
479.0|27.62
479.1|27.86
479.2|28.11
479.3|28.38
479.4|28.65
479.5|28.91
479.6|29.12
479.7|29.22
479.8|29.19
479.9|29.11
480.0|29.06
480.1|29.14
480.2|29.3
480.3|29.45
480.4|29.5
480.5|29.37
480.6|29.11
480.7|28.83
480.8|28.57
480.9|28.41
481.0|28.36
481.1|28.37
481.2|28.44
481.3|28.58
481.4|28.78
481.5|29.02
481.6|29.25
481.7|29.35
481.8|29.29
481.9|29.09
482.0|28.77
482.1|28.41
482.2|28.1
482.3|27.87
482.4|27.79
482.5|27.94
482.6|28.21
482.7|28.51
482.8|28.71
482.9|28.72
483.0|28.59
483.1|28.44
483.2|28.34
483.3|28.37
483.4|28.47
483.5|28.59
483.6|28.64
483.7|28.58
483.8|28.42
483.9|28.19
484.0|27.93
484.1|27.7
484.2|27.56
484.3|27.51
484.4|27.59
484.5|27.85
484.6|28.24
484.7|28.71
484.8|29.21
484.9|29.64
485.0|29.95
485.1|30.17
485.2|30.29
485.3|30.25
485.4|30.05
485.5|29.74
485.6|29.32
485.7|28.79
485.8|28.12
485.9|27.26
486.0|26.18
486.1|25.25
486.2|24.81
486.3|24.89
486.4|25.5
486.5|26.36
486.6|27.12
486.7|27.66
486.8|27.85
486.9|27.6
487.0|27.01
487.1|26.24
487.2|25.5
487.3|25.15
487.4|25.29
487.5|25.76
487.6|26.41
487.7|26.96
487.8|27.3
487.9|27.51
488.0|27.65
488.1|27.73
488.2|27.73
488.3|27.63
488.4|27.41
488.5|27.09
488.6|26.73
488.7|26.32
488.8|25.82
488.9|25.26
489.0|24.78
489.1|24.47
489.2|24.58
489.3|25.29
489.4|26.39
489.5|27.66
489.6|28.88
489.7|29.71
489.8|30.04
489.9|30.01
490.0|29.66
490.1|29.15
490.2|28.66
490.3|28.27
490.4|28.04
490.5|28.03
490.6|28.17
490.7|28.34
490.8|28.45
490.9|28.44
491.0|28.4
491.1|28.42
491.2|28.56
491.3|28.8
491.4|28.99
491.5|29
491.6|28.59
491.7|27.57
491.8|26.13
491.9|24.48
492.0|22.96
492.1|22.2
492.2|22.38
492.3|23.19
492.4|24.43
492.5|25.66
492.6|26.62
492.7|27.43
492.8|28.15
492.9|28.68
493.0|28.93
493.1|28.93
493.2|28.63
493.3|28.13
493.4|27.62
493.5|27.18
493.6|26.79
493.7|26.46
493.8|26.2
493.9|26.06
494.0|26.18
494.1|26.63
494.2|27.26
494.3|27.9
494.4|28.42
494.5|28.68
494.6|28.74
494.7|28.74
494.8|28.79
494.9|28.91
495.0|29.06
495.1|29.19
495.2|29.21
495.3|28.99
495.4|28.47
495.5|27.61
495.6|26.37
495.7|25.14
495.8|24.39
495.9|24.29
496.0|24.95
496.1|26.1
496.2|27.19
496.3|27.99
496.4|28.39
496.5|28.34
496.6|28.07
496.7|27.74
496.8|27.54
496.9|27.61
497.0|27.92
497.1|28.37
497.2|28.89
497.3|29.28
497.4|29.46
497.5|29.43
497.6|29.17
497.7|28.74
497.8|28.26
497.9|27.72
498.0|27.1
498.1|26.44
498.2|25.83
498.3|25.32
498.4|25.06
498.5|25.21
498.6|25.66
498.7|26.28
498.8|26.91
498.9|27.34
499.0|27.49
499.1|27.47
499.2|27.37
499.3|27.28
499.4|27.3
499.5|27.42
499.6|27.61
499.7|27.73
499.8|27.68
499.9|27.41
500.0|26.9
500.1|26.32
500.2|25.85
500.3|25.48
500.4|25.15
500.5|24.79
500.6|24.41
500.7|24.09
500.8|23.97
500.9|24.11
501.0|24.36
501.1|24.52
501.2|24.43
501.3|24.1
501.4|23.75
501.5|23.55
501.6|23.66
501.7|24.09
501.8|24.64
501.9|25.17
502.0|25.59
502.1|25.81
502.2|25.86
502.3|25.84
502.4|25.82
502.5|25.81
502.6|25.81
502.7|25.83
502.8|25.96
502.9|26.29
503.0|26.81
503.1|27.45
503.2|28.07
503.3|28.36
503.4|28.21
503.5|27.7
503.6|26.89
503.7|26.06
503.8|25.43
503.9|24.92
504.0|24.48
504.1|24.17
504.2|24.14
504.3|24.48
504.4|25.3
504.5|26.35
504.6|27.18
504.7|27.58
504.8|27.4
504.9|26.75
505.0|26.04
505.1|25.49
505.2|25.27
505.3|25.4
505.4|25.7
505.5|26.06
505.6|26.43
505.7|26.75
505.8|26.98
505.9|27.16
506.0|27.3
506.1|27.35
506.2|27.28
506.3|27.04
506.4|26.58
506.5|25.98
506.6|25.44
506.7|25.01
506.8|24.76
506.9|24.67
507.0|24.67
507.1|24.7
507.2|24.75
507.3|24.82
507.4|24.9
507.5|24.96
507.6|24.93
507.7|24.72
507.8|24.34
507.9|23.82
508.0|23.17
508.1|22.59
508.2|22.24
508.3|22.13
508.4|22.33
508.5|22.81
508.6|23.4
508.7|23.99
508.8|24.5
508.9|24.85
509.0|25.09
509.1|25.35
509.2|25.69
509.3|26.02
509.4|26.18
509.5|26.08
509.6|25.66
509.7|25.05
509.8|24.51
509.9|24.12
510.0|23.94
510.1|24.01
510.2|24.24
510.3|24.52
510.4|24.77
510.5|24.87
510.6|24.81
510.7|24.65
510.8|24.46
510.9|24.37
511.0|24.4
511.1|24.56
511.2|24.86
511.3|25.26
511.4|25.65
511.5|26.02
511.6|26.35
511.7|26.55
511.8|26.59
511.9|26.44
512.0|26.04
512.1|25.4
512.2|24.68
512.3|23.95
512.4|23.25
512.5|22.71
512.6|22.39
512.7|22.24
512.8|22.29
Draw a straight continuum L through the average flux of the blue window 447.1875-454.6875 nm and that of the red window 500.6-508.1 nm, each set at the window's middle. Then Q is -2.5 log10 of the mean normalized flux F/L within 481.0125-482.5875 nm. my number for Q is -0.11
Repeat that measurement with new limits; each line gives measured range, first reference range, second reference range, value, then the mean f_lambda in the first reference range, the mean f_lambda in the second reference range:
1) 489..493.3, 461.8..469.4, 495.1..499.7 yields 0.008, 28.5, 27.3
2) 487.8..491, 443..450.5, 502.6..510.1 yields -0.102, 24.1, 25.5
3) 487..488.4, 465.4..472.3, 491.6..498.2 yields 0.037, 28.6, 27.3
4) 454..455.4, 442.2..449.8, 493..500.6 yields -0.088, 23.7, 27.3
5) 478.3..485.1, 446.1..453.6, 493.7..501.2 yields -0.074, 25.6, 27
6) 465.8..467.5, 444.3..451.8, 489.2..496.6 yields -0.105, 25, 27.4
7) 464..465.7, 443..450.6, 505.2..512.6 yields -0.147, 24.2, 25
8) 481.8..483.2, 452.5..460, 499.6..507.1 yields -0.083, 27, 25.8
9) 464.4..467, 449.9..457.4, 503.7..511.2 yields -0.080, 26.9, 25.1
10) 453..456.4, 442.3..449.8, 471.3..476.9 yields -0.037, 23.7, 28.3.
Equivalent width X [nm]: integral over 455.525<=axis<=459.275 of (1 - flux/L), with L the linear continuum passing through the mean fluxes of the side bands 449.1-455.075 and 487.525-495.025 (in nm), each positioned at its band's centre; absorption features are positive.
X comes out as -0.309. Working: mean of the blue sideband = 26.2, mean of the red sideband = 27.3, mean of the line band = 28.5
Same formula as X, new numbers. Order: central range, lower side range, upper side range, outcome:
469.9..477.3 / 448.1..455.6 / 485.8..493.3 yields -0.37 nm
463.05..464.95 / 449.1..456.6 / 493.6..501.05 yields -0.10 nm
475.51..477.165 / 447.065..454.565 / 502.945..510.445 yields -0.08 nm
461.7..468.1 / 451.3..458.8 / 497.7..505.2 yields -0.38 nm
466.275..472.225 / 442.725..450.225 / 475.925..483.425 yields -0.36 nm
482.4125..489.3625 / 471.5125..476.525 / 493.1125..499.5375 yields 0.11 nm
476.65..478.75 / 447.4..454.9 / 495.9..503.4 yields -0.05 nm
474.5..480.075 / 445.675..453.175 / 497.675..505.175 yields -0.44 nm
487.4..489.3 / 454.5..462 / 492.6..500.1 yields 0.08 nm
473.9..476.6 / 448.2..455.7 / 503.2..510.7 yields -0.25 nm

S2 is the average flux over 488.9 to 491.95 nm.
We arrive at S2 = 27.8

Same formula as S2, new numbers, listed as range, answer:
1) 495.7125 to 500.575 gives 27.1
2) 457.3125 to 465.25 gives 28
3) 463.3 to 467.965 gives 28.4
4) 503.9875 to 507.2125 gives 25.9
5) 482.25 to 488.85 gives 27.7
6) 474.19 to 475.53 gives 28.9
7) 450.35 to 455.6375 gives 26.2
